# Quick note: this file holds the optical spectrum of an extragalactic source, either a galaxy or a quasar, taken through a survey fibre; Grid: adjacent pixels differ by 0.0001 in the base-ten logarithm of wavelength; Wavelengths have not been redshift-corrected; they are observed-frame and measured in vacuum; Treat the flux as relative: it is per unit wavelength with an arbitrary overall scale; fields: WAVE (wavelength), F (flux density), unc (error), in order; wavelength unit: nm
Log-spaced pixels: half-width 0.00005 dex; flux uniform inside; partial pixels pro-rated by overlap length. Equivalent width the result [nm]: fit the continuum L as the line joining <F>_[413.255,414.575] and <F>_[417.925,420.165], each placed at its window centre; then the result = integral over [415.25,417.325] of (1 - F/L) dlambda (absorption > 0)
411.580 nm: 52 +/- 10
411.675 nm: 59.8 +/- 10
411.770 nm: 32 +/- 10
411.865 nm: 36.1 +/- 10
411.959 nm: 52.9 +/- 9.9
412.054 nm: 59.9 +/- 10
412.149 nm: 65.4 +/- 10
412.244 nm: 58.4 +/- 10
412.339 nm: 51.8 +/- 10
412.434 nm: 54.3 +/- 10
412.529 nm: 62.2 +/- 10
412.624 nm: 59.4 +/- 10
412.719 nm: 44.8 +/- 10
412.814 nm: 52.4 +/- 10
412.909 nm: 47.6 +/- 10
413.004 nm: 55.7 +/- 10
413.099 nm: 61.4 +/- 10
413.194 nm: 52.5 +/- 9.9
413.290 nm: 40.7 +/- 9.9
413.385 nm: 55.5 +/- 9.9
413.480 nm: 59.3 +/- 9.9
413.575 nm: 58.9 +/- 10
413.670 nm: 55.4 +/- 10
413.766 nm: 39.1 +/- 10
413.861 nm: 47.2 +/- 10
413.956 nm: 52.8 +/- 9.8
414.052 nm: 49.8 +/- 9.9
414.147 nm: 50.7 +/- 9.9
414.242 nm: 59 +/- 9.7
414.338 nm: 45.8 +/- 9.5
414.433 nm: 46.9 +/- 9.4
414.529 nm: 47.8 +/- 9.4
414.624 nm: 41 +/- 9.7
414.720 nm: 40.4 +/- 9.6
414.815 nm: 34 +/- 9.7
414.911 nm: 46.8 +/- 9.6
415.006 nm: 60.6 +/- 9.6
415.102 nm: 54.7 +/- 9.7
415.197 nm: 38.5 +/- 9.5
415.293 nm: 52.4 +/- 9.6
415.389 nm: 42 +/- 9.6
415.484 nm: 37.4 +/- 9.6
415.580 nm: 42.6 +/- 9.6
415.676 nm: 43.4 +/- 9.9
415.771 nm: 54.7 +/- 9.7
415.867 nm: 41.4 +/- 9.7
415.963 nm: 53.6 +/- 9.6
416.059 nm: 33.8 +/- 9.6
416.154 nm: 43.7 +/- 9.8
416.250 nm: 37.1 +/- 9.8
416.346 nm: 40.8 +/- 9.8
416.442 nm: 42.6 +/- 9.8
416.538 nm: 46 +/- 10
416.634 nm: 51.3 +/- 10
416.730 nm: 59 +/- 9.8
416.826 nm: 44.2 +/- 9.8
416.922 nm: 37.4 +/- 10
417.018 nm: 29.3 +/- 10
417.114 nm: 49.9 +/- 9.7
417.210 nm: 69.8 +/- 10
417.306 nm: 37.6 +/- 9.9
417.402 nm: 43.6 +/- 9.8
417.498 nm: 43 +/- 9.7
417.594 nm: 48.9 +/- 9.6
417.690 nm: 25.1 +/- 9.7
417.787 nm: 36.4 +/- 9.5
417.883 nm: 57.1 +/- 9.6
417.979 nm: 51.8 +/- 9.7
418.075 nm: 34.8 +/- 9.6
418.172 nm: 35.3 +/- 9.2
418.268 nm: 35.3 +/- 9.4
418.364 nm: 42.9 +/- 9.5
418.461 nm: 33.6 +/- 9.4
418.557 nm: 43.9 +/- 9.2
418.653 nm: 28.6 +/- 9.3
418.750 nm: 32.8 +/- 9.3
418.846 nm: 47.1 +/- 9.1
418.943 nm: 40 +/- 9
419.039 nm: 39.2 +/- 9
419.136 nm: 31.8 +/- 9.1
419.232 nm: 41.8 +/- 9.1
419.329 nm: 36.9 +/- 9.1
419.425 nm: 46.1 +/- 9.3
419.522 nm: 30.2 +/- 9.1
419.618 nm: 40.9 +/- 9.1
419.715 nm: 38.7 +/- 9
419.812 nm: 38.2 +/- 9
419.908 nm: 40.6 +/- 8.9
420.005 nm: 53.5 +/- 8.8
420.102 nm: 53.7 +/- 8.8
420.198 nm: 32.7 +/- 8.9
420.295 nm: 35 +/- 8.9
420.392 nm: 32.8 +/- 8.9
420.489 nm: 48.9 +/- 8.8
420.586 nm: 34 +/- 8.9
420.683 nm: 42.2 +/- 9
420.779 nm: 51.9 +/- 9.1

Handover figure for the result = 0.03 nm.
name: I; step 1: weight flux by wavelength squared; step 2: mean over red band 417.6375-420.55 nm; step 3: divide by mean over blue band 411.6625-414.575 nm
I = 0.78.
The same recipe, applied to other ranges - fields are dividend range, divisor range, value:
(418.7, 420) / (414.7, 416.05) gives 0.88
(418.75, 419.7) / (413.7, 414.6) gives 0.82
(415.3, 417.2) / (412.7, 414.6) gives 0.88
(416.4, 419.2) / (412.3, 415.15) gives 0.84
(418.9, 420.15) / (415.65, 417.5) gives 0.92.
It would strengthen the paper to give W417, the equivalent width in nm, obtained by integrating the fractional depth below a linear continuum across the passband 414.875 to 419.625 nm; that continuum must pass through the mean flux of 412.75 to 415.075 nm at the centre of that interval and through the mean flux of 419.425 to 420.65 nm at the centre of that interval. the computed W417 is 0.21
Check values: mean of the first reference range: 50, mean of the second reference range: 40.2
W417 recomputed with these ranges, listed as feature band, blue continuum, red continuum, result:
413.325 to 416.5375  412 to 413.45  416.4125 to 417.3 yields 0.25 nm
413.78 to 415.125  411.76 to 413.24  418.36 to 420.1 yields 0.04 nm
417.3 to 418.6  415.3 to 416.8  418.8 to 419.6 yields 0.02 nm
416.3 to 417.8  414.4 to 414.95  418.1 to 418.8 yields -0.22 nm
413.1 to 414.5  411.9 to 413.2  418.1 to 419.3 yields 0.02 nm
